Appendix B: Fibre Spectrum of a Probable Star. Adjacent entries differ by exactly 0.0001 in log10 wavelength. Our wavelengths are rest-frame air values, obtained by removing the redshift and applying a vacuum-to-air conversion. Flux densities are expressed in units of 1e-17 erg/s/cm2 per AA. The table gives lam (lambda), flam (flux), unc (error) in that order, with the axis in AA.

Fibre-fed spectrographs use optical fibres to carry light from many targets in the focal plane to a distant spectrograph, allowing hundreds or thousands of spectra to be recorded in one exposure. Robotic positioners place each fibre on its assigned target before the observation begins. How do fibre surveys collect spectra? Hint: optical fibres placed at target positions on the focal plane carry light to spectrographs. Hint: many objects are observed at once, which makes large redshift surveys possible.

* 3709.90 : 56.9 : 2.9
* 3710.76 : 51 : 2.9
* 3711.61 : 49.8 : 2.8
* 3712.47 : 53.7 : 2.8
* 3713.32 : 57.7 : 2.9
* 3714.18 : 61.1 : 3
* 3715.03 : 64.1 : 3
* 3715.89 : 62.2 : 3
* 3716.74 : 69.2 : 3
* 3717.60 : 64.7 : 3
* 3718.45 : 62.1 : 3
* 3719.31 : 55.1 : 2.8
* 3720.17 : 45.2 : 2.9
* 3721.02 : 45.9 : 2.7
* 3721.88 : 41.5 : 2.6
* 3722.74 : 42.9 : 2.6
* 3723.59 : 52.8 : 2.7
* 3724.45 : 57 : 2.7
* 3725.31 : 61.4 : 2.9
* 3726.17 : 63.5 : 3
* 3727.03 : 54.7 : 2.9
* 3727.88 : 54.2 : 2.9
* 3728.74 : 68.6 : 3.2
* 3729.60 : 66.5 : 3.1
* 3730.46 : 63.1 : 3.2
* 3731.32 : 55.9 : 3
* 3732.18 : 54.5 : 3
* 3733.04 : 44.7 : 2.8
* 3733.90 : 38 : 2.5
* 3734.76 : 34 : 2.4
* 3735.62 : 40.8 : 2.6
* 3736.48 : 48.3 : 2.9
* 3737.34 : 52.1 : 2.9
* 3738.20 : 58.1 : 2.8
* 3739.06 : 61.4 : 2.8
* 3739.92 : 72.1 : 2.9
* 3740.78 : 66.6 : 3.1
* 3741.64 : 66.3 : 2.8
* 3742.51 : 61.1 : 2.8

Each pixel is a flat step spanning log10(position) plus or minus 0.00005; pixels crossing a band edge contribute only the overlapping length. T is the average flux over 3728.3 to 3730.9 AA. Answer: 65.9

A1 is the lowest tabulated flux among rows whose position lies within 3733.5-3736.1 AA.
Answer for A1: 34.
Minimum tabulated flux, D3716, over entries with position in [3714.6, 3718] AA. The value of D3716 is 62.2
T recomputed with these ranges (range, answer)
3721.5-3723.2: 42.6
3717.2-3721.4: 54.7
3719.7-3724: 45.8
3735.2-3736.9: 44.6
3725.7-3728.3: 57.6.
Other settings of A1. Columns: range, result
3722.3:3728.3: 42.9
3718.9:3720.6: 45.2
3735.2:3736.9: 40.8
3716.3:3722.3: 41.5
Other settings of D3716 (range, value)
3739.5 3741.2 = 66.6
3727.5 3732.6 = 54.2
